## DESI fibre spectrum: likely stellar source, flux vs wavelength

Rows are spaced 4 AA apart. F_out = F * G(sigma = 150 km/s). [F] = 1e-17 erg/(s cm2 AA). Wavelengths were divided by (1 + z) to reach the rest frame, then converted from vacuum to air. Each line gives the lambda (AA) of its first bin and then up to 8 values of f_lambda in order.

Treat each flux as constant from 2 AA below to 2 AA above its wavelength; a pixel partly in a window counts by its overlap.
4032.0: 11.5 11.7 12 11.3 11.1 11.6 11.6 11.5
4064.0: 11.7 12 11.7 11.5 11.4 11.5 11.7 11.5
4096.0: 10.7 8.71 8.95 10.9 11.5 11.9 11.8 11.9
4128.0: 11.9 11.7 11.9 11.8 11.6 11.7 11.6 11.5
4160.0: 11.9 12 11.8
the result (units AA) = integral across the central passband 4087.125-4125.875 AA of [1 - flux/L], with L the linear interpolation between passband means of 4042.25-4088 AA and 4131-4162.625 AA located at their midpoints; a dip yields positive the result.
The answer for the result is 2.3 AA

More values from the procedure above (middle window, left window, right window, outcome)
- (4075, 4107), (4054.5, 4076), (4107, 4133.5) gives 2.62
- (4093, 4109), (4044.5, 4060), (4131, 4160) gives 2.38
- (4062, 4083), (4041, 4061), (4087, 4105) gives -1.45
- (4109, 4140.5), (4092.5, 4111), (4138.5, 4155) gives -2.63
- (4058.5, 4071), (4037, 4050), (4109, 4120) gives -0.22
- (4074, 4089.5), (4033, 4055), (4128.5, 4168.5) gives 0.13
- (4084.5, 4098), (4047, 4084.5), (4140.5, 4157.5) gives 0.31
